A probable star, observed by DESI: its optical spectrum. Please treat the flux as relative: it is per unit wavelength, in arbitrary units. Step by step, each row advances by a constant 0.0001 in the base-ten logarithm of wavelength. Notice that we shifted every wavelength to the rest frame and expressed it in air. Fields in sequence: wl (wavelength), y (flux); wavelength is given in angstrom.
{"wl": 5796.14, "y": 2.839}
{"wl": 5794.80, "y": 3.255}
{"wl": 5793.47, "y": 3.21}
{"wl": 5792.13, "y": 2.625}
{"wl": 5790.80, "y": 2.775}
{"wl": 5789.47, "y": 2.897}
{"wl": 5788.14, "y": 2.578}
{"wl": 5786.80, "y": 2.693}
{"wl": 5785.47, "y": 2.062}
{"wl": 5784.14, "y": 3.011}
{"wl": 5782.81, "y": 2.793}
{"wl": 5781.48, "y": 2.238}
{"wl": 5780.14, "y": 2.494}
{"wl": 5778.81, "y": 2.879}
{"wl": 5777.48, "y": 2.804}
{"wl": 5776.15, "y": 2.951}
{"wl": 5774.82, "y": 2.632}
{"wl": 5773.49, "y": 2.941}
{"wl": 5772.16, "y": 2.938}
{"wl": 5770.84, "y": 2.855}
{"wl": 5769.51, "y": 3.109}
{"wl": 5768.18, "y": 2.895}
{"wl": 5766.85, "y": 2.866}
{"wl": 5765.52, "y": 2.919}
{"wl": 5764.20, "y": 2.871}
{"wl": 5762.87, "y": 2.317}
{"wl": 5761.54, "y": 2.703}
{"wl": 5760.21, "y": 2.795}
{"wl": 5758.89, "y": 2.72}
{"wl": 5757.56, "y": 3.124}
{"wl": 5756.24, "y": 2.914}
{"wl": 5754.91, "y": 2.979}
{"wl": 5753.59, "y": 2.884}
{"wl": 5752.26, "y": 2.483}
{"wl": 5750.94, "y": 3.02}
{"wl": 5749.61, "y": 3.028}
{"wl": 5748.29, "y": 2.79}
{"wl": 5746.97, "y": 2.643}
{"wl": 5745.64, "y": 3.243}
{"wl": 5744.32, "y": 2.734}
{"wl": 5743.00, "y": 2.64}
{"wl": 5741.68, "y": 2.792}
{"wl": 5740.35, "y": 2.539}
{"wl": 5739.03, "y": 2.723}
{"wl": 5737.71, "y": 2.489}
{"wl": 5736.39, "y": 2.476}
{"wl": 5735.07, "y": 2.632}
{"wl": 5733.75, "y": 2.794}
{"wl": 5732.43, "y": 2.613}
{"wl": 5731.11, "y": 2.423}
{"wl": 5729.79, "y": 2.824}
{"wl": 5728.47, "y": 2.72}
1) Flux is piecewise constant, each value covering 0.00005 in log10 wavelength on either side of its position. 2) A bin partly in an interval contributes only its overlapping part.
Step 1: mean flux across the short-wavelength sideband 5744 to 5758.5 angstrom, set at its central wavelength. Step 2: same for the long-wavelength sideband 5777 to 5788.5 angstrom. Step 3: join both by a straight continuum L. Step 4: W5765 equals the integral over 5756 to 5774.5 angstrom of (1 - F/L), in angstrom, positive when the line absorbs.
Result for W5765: -0.5 angstrom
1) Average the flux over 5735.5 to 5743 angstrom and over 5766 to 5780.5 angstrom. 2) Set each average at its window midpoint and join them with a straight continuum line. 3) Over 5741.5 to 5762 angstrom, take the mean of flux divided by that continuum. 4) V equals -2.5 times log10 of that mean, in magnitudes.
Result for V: -0.06 mag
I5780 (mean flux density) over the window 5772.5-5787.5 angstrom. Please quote 2.69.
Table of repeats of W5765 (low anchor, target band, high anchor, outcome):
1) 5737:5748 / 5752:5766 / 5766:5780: 0.0 angstrom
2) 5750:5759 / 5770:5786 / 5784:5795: 0.4 angstrom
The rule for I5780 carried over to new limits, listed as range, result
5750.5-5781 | 2.82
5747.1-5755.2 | 2.85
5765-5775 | 2.91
